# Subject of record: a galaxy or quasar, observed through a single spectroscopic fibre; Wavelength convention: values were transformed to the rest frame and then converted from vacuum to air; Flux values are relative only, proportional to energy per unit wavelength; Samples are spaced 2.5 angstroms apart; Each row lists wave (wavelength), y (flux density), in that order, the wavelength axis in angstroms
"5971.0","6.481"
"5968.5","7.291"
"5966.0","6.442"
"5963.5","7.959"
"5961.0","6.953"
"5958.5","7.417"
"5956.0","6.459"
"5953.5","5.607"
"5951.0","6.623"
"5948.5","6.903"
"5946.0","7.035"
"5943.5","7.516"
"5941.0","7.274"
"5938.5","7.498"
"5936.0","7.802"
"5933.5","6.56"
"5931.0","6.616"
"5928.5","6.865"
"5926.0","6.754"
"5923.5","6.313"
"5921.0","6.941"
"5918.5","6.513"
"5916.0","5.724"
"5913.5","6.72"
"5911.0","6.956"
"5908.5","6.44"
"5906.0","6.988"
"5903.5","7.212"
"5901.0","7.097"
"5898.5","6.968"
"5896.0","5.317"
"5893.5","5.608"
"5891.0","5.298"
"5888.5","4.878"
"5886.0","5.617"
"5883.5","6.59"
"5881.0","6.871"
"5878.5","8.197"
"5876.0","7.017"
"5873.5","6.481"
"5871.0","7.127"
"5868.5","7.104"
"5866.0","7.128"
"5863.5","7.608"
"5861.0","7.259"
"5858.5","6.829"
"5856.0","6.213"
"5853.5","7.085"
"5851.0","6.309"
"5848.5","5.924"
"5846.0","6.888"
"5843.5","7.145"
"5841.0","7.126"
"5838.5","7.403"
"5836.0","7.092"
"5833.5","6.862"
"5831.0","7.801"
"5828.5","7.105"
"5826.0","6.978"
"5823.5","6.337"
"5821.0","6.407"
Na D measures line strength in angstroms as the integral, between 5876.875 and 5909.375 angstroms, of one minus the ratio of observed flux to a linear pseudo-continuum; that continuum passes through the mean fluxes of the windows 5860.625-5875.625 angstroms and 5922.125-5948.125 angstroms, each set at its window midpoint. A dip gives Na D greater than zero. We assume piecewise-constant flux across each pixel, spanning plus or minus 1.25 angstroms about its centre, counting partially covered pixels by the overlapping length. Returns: 3.1 angstroms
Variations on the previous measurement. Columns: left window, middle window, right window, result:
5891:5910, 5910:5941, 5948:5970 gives -0.8 angstroms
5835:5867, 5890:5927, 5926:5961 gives 2.5 angstroms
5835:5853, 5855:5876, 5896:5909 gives -0.4 angstroms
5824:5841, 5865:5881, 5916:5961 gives -0.3 angstroms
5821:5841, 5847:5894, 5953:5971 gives 2.7 angstroms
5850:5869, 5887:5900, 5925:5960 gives 2.4 angstroms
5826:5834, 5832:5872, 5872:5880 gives 1.6 angstroms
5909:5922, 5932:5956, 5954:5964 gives -0.3 angstroms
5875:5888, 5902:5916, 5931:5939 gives 0.4 angstroms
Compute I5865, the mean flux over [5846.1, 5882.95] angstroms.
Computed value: 6.93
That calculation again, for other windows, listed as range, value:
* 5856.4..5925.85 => 6.62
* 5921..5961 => 6.89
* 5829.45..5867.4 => 6.98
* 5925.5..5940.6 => 7.04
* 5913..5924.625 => 6.43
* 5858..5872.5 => 7.18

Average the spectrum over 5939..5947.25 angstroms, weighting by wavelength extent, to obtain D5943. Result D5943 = 7.3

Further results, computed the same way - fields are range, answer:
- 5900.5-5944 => 6.86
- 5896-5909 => 6.81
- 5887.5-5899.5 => 5.6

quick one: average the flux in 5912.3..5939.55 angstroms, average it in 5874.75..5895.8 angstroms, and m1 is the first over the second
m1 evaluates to 1.1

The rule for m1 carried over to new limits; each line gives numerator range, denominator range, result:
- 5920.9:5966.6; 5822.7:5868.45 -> 1.00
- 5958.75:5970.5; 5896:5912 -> 1.05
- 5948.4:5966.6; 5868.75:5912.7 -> 1.04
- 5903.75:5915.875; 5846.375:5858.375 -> 1.04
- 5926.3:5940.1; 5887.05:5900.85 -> 1.23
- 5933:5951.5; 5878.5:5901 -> 1.18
